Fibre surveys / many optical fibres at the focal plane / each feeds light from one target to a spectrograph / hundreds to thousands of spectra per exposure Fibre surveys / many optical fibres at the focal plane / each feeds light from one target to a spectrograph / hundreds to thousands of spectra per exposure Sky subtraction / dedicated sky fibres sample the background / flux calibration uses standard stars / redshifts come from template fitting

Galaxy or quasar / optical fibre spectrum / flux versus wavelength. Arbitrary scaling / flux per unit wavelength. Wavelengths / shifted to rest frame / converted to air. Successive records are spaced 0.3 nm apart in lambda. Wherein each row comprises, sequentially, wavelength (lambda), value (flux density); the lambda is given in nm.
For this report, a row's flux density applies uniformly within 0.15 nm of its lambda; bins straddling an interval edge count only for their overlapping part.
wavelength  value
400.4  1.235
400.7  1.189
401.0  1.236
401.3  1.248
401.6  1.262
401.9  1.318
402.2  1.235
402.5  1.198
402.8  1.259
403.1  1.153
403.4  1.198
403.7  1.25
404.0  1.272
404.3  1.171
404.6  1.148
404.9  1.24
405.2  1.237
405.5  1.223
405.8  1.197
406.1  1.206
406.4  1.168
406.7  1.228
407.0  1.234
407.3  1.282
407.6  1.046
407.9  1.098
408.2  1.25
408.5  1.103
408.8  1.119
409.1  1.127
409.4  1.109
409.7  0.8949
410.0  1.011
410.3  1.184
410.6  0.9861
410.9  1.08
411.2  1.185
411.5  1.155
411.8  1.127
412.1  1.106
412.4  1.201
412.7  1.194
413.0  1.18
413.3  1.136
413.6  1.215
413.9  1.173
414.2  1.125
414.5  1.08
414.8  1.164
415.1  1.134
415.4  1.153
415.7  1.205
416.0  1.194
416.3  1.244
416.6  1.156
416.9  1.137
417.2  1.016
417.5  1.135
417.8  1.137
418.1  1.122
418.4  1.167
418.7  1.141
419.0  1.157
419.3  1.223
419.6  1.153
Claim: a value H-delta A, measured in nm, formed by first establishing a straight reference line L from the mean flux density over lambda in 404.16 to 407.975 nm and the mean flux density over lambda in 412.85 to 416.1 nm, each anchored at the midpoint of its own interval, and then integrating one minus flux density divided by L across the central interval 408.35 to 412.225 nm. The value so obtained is 0.28 nm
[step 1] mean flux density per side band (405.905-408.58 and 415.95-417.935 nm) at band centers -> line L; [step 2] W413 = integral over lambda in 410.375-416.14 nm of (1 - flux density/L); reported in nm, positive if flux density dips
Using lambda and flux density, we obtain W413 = 0.05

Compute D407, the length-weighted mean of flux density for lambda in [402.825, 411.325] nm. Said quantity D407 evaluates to 1.16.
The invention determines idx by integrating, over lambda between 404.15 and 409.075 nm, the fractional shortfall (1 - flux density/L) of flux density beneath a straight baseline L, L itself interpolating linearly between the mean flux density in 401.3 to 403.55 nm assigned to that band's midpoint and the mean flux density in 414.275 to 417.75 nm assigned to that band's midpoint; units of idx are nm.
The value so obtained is 0.10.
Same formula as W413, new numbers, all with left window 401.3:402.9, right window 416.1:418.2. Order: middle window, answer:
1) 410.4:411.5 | 0.081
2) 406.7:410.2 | 0.242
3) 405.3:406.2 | 0.011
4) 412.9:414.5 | 0.009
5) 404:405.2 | 0.030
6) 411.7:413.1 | 0.014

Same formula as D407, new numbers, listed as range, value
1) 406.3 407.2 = 1.22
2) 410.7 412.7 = 1.14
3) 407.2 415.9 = 1.13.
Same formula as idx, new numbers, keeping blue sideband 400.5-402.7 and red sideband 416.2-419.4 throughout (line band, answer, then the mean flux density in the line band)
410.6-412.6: 0.085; 1.13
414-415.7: 0.036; 1.14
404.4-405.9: 0.015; 1.21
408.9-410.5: 0.173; 1.06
